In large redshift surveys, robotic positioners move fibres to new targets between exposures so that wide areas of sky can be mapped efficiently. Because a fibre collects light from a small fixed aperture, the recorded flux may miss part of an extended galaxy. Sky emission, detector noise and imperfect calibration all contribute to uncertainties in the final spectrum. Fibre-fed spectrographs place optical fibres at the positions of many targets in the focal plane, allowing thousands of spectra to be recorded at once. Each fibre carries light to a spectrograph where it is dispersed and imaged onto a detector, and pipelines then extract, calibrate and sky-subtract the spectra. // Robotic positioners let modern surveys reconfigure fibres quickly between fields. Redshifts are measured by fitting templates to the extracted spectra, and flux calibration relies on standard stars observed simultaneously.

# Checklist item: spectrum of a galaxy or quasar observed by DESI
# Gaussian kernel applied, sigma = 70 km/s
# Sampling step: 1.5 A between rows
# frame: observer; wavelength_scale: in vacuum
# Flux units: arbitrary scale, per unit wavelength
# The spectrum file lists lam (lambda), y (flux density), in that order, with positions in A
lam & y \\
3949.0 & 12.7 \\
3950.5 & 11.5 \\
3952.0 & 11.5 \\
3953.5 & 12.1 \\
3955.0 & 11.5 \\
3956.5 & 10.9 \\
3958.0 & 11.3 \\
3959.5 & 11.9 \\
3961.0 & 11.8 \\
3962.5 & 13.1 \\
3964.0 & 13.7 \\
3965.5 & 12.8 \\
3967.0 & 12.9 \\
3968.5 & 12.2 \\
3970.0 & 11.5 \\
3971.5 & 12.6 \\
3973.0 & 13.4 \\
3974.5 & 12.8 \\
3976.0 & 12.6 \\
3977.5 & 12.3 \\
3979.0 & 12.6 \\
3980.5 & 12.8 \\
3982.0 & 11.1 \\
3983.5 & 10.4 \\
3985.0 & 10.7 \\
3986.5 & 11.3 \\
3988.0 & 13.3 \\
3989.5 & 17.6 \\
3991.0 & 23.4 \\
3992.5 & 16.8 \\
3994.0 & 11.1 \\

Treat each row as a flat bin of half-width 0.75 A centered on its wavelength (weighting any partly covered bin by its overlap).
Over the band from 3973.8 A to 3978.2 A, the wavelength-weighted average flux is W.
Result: 12.6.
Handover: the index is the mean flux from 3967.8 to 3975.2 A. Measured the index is 12.5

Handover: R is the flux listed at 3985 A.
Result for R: 10.7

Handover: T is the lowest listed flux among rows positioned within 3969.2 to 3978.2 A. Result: 11.5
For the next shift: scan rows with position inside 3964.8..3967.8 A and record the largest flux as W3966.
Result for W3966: 12.9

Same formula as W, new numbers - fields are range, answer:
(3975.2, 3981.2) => 12.6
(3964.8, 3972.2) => 12.4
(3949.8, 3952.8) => 11.5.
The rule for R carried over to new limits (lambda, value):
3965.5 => 12.8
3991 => 23.4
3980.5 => 12.8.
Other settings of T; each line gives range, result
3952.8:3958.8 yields 10.9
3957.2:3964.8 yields 11.3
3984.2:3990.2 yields 10.7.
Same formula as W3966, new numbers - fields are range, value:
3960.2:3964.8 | 13.7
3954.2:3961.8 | 11.9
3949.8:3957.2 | 12.1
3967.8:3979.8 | 13.4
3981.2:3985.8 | 11.1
